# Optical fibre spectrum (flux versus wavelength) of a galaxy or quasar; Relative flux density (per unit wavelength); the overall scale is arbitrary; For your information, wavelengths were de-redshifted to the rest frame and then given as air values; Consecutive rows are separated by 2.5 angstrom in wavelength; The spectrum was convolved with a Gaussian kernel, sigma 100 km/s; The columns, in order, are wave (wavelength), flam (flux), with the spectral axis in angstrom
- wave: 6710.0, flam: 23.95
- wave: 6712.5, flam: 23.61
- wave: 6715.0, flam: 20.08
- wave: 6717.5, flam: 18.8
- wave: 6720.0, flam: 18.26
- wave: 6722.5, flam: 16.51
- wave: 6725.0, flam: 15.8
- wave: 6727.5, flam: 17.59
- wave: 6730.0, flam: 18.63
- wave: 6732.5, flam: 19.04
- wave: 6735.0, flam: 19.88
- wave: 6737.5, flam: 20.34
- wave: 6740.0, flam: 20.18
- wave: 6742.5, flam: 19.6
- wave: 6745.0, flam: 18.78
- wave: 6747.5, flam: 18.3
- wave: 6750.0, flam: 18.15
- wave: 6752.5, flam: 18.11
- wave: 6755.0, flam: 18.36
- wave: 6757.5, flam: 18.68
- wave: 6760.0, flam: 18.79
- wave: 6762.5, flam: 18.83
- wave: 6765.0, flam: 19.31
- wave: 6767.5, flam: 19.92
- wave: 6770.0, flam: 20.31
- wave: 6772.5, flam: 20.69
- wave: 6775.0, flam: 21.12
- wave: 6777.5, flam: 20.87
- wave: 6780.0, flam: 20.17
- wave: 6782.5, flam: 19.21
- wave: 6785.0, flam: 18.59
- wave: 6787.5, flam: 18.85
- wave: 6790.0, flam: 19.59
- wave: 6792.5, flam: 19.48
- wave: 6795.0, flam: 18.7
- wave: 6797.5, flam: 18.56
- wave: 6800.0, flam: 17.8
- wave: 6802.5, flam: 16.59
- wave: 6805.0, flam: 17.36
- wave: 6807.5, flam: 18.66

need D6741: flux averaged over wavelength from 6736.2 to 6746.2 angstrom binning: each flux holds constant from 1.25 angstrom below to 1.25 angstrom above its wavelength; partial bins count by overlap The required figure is 19.7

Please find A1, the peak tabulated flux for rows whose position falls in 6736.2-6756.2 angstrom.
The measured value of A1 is 20.34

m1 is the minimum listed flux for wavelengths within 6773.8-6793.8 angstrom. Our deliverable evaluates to 18.59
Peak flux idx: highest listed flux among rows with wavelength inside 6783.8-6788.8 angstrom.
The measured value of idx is 18.85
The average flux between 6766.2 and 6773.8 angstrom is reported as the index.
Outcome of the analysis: 20.3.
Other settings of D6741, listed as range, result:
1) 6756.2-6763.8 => 18.8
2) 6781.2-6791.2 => 19.1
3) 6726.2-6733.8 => 18.4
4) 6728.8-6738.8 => 19.5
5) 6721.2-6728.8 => 16.7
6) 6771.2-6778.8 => 20.9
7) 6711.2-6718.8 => 20.8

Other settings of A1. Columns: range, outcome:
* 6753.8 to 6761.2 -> 18.79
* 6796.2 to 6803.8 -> 18.56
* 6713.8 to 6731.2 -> 20.08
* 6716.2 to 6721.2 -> 18.8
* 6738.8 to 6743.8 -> 20.18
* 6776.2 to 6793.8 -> 20.87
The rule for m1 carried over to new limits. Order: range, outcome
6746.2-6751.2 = 18.15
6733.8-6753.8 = 18.11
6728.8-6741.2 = 18.63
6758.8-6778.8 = 18.79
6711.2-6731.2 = 15.8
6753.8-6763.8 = 18.36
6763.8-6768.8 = 19.31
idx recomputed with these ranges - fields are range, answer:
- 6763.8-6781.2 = 21.12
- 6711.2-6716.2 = 23.61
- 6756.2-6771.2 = 20.31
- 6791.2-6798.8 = 19.48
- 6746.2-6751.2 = 18.3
